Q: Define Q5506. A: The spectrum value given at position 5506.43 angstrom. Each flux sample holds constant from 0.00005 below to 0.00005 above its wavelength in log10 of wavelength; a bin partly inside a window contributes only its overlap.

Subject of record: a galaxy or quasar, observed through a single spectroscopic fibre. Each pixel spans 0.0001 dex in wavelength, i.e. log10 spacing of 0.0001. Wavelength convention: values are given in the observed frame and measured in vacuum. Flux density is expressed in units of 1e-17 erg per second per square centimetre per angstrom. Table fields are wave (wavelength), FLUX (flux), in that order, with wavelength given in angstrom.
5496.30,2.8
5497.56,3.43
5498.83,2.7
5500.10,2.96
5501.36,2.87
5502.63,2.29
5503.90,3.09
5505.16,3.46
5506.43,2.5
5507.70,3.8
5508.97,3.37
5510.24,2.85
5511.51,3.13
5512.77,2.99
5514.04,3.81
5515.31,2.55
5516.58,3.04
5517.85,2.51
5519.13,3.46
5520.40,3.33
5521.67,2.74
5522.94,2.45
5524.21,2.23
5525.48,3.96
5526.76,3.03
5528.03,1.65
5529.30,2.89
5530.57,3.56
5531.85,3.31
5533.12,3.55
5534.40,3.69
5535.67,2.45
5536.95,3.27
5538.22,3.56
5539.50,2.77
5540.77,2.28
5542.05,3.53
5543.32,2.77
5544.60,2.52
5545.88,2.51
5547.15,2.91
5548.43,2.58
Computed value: 2.5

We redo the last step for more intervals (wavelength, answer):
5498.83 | 2.7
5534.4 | 3.69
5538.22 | 3.56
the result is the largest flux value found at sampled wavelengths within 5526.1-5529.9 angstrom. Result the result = 3.03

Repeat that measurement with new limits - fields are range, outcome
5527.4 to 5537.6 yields 3.69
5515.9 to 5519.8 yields 3.46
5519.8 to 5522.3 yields 3.33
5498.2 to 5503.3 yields 2.96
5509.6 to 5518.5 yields 3.81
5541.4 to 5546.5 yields 3.53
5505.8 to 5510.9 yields 3.8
